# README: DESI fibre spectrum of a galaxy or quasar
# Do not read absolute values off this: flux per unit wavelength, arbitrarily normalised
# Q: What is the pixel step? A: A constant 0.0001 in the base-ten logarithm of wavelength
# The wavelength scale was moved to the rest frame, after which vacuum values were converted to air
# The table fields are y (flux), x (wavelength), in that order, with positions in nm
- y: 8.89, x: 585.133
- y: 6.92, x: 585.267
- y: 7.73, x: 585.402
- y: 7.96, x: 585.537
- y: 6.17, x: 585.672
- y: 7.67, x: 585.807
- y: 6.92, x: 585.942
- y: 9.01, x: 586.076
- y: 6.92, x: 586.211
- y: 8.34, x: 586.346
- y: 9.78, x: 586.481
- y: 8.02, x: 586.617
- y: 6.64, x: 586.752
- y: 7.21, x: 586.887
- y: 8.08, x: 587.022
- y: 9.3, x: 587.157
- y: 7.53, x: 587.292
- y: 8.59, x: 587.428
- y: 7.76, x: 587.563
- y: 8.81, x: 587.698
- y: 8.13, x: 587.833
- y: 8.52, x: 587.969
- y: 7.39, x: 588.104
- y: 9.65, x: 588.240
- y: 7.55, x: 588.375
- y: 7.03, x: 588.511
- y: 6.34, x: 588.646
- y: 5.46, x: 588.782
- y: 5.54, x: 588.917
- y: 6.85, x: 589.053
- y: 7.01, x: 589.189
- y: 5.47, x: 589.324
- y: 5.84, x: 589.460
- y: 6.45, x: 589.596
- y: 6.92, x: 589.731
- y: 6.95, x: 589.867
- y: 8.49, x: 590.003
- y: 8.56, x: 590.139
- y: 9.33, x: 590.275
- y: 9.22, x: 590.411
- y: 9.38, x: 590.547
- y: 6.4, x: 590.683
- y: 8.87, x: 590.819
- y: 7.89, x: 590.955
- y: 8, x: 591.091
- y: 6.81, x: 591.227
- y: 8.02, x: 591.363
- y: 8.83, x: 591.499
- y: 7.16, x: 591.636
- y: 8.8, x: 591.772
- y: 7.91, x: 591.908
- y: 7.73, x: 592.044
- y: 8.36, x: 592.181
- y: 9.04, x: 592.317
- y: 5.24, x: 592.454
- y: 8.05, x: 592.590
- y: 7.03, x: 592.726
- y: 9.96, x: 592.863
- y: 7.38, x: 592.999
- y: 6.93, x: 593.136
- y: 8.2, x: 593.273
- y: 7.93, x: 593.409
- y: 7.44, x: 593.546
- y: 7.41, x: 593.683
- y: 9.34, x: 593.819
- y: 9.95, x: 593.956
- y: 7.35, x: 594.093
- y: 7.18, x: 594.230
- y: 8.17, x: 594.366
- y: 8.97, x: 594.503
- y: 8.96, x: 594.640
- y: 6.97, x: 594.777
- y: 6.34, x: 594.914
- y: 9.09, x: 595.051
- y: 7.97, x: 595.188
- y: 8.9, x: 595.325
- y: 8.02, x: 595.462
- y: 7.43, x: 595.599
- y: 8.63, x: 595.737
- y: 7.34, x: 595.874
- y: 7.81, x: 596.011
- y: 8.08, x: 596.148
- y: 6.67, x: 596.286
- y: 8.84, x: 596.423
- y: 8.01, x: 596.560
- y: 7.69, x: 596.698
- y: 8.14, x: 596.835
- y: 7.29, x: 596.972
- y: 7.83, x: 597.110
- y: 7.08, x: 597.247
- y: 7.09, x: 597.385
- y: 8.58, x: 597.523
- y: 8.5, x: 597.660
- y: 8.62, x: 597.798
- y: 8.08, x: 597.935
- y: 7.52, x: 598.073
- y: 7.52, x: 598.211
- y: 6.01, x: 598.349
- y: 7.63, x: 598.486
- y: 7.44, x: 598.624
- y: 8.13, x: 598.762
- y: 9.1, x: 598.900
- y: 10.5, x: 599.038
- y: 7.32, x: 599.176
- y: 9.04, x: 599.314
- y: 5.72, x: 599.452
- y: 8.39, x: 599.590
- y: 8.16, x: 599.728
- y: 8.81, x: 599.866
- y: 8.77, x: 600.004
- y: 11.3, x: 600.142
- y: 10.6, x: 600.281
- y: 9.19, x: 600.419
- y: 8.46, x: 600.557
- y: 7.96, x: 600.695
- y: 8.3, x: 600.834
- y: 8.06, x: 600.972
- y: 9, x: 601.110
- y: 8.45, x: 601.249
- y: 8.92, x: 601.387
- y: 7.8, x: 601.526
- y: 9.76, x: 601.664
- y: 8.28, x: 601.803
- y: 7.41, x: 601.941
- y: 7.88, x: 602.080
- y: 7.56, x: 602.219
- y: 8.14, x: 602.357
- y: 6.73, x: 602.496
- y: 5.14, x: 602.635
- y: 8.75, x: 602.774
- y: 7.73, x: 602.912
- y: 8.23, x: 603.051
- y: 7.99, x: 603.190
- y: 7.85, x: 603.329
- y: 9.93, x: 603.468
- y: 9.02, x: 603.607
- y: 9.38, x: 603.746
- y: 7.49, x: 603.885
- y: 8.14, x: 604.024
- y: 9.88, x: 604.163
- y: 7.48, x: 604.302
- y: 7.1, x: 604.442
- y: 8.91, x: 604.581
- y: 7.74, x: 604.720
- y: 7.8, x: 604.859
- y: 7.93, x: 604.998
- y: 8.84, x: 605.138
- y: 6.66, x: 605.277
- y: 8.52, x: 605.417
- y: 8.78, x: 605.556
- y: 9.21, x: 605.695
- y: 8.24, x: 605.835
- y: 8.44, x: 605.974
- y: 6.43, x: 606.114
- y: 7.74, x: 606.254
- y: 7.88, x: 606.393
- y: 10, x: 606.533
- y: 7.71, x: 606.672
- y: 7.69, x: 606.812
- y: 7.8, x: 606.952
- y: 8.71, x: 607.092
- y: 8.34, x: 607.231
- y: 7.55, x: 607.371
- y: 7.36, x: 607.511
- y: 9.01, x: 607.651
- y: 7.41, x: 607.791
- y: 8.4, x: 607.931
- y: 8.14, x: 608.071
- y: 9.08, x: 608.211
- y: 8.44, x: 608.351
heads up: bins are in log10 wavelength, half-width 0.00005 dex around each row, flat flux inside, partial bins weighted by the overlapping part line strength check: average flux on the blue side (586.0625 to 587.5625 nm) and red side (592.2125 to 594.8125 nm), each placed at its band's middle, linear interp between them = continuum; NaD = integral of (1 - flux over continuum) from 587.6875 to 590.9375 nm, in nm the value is 0.22 nm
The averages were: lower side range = 8.08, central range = 7.49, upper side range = 7.99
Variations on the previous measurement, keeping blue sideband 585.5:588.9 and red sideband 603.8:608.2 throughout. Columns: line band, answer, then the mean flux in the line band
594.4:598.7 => 0.05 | 7.84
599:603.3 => -0.15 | 8.31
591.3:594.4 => -0.04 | 7.97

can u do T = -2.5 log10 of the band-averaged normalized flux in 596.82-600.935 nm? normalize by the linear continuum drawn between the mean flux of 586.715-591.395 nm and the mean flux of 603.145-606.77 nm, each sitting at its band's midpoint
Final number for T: -0.03 mag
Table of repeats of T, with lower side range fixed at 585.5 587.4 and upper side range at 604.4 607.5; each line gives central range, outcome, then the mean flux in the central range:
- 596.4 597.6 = 0.02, 7.81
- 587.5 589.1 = 0.06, 7.43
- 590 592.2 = -0.04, 8.21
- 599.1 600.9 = -0.08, 8.62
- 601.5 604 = 0.00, 8.07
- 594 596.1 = 0.00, 7.97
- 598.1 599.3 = 0.00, 7.99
